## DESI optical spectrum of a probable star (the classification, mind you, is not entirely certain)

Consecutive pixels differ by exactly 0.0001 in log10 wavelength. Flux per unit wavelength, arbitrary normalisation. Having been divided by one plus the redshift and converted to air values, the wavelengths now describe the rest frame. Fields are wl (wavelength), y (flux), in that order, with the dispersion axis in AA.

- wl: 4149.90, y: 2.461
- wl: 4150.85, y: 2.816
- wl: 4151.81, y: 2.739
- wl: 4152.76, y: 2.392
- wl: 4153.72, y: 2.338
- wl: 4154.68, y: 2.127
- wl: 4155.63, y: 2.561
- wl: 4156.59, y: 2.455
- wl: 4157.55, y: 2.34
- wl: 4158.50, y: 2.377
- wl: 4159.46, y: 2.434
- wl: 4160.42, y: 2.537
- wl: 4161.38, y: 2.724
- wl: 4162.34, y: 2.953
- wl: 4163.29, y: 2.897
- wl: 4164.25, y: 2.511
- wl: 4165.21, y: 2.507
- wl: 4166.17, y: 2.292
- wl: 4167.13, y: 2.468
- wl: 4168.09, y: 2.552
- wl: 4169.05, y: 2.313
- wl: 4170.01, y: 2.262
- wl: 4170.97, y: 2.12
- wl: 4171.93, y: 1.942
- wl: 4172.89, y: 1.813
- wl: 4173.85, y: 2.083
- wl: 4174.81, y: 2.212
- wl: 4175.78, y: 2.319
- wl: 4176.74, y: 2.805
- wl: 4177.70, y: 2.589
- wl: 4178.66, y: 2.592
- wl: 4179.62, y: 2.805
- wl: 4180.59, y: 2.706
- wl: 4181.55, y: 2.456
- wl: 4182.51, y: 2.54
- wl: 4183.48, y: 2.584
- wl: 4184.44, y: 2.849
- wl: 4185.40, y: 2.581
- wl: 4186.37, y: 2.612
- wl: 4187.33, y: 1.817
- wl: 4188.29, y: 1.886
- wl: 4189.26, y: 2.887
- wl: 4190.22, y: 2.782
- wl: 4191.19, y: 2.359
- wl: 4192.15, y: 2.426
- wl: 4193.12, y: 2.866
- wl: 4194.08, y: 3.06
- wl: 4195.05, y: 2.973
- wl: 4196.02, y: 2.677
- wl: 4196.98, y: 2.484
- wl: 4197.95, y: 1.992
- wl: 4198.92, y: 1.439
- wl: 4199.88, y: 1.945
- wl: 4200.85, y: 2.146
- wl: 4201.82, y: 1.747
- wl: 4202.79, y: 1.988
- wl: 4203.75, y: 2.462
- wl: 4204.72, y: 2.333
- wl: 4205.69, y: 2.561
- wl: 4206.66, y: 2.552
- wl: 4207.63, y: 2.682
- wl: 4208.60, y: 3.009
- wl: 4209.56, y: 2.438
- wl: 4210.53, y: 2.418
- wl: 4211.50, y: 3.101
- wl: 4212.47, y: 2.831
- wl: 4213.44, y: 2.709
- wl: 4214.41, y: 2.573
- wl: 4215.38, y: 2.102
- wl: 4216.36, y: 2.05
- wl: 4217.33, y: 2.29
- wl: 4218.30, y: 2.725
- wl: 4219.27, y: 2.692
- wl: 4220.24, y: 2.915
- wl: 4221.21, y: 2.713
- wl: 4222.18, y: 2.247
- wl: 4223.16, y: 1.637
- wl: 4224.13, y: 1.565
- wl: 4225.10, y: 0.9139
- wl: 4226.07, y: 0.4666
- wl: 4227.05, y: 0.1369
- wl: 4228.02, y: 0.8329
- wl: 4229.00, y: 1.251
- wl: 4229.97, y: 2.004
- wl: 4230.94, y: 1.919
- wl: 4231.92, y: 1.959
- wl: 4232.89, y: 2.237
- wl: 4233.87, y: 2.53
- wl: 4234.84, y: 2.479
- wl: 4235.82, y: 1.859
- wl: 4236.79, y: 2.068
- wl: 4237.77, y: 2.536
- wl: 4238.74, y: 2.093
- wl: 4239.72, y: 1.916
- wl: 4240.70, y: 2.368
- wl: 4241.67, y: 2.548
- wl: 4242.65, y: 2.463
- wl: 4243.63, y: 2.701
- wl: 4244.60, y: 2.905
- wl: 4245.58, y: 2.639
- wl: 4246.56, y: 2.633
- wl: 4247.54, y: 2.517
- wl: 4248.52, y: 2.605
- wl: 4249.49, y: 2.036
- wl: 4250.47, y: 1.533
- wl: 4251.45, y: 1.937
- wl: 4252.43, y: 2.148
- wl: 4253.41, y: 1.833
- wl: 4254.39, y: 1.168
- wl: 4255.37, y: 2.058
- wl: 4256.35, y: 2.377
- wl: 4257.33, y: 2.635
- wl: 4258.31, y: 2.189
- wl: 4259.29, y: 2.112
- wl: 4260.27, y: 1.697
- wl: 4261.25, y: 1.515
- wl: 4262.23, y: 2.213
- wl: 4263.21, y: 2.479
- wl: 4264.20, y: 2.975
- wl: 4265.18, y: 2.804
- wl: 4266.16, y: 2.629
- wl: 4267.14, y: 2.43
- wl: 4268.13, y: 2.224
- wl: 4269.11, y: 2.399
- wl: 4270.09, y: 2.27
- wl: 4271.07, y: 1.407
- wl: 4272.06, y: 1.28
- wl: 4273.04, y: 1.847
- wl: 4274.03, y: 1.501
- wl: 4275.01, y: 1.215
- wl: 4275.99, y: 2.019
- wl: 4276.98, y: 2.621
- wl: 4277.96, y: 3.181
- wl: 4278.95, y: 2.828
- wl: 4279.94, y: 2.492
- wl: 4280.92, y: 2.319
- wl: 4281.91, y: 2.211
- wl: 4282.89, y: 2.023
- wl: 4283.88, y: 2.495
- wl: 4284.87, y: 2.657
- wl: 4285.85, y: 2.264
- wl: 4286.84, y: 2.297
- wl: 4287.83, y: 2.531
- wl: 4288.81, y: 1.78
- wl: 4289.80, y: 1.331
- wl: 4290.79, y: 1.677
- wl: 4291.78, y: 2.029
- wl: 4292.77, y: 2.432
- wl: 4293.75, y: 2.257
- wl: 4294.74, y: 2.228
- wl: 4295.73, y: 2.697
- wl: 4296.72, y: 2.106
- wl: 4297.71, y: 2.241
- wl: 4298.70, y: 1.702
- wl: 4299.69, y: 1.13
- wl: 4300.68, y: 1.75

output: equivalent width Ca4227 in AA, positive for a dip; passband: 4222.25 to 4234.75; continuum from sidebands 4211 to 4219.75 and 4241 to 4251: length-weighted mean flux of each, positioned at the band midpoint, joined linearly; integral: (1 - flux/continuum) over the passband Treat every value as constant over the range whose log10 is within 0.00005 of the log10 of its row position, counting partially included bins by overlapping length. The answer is 4.97 AA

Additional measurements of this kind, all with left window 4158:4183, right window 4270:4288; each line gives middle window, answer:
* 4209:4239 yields 3.1 AA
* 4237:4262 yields 0.5 AA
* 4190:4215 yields -1.1 AA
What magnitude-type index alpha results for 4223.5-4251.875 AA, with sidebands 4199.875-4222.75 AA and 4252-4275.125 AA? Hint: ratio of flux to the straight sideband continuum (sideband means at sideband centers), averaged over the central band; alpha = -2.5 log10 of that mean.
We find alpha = 0.14 mag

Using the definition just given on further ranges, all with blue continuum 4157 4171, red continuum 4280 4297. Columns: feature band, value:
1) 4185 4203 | 0.034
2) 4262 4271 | -0.088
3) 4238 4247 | -0.074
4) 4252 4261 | 0.137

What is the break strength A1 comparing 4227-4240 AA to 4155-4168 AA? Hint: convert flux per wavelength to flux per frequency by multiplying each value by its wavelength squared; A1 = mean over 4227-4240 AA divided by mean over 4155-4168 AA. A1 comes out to 0.78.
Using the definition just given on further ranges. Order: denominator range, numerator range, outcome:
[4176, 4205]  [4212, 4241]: 0.84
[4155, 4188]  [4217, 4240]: 0.80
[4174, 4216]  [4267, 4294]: 0.90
